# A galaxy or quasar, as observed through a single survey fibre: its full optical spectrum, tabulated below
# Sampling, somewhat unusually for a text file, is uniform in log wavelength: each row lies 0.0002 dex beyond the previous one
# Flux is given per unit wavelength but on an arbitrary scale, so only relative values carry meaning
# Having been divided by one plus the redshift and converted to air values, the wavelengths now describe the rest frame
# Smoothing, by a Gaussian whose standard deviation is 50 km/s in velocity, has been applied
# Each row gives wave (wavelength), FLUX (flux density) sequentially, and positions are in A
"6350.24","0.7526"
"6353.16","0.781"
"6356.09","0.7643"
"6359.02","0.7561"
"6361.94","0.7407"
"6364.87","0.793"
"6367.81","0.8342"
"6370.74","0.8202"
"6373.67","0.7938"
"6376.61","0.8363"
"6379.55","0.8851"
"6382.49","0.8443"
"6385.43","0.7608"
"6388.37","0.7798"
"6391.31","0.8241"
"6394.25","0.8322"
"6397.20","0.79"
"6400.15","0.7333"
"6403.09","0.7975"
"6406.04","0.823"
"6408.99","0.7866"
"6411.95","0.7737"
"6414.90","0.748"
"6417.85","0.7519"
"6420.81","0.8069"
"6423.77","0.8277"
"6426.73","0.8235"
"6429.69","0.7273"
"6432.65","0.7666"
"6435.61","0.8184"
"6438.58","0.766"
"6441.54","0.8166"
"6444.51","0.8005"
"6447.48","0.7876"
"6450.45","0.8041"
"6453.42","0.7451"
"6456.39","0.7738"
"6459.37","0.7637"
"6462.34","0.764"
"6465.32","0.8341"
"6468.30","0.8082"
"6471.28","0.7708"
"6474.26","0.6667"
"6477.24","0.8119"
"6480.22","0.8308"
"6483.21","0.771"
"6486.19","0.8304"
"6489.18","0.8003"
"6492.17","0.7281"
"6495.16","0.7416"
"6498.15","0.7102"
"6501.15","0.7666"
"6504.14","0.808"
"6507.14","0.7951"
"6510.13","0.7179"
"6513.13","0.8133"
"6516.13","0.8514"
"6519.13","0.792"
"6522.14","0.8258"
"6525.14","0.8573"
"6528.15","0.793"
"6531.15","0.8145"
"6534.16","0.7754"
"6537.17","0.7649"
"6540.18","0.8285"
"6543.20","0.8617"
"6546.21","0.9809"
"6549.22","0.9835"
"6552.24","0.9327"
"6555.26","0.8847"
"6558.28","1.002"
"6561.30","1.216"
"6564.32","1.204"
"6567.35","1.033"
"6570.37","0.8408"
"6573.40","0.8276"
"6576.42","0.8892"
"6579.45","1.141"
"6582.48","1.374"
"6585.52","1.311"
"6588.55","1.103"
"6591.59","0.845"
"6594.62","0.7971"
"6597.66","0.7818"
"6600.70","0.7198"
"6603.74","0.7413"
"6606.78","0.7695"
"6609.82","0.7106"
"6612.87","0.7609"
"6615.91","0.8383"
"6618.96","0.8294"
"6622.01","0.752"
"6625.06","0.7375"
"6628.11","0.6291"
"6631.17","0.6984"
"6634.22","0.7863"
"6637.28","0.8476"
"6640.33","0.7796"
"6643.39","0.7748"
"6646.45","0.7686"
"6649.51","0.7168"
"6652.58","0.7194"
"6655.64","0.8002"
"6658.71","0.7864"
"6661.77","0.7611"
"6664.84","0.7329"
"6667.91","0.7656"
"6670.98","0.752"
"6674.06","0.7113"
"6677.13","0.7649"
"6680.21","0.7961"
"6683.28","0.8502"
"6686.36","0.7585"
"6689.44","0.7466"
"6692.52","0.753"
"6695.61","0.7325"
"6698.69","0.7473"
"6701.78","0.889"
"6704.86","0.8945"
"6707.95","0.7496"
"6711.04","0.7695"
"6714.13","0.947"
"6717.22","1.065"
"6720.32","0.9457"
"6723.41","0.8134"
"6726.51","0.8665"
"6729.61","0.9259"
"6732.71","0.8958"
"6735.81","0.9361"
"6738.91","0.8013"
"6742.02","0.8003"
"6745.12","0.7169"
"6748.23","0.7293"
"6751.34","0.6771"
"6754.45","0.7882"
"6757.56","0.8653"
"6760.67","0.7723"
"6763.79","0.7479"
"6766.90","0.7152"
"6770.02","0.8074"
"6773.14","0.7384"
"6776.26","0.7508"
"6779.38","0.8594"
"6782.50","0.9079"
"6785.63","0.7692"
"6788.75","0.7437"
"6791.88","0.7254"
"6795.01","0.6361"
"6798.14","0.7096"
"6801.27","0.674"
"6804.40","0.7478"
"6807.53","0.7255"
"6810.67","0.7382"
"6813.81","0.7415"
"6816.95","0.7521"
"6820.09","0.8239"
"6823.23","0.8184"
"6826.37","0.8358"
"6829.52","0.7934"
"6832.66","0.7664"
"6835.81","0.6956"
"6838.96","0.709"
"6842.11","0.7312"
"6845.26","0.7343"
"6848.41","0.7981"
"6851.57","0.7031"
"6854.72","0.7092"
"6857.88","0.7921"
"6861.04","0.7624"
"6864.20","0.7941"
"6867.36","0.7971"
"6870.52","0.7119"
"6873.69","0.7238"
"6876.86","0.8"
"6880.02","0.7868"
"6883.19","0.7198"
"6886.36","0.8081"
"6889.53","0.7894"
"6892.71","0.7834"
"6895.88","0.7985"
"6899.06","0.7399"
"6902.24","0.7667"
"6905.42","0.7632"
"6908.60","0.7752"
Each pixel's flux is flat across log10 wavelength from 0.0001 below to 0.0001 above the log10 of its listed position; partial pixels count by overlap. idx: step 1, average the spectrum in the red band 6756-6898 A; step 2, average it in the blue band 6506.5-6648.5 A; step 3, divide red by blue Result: 0.88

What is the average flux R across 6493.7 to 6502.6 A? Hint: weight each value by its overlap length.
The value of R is 0.739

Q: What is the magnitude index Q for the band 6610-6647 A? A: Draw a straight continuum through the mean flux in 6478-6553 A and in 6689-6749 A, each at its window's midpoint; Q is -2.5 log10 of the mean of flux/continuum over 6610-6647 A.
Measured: 0.086 mag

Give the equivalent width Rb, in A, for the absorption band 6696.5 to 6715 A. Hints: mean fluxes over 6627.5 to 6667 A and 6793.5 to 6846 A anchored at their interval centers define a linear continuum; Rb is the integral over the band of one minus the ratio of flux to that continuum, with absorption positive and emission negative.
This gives -1.8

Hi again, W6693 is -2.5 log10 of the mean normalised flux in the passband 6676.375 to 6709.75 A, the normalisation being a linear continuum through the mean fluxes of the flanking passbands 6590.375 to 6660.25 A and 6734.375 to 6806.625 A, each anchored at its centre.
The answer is -0.03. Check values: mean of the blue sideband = 0.765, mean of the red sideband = 0.765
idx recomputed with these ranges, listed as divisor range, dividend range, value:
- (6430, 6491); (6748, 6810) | 0.96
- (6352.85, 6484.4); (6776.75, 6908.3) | 0.96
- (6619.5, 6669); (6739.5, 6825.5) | 1.01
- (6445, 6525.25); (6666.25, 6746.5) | 1.05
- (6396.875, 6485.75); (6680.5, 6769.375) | 1.04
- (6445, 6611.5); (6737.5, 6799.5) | 0.89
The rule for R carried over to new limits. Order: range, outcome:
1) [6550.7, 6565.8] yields 1.05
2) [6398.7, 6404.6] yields 0.767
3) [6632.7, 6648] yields 0.791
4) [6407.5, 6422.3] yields 0.773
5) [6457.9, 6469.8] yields 0.793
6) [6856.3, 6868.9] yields 0.786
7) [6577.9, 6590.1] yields 1.23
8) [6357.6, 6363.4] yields 0.75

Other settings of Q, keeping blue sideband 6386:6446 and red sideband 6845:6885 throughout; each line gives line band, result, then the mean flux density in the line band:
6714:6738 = -0.20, 0.92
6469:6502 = 0.02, 0.767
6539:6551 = -0.17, 0.916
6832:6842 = 0.06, 0.721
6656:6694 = 0.01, 0.766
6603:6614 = 0.04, 0.745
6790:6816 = 0.07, 0.713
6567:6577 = -0.14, 0.884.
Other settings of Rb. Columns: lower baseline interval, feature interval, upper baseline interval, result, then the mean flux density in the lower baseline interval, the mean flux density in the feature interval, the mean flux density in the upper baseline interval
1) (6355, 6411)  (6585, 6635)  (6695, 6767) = 0.9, 0.8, 0.803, 0.828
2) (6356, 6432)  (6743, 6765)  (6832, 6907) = 0.2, 0.795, 0.758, 0.758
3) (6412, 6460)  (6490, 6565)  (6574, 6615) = 0.6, 0.783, 0.854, 0.915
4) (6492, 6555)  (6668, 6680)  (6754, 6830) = 0.6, 0.82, 0.751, 0.767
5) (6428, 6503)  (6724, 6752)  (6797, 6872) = -2.3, 0.776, 0.821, 0.753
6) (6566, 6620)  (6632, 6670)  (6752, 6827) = 4.2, 0.906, 0.769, 0.764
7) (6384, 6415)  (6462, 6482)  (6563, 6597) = 2.2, 0.788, 0.785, 1.03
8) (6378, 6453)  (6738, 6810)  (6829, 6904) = 0.9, 0.794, 0.756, 0.759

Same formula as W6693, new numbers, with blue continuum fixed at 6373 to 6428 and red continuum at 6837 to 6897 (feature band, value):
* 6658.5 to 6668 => 0.03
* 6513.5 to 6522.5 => -0.04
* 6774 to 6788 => -0.06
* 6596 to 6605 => 0.05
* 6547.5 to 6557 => -0.19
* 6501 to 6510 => 0.01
